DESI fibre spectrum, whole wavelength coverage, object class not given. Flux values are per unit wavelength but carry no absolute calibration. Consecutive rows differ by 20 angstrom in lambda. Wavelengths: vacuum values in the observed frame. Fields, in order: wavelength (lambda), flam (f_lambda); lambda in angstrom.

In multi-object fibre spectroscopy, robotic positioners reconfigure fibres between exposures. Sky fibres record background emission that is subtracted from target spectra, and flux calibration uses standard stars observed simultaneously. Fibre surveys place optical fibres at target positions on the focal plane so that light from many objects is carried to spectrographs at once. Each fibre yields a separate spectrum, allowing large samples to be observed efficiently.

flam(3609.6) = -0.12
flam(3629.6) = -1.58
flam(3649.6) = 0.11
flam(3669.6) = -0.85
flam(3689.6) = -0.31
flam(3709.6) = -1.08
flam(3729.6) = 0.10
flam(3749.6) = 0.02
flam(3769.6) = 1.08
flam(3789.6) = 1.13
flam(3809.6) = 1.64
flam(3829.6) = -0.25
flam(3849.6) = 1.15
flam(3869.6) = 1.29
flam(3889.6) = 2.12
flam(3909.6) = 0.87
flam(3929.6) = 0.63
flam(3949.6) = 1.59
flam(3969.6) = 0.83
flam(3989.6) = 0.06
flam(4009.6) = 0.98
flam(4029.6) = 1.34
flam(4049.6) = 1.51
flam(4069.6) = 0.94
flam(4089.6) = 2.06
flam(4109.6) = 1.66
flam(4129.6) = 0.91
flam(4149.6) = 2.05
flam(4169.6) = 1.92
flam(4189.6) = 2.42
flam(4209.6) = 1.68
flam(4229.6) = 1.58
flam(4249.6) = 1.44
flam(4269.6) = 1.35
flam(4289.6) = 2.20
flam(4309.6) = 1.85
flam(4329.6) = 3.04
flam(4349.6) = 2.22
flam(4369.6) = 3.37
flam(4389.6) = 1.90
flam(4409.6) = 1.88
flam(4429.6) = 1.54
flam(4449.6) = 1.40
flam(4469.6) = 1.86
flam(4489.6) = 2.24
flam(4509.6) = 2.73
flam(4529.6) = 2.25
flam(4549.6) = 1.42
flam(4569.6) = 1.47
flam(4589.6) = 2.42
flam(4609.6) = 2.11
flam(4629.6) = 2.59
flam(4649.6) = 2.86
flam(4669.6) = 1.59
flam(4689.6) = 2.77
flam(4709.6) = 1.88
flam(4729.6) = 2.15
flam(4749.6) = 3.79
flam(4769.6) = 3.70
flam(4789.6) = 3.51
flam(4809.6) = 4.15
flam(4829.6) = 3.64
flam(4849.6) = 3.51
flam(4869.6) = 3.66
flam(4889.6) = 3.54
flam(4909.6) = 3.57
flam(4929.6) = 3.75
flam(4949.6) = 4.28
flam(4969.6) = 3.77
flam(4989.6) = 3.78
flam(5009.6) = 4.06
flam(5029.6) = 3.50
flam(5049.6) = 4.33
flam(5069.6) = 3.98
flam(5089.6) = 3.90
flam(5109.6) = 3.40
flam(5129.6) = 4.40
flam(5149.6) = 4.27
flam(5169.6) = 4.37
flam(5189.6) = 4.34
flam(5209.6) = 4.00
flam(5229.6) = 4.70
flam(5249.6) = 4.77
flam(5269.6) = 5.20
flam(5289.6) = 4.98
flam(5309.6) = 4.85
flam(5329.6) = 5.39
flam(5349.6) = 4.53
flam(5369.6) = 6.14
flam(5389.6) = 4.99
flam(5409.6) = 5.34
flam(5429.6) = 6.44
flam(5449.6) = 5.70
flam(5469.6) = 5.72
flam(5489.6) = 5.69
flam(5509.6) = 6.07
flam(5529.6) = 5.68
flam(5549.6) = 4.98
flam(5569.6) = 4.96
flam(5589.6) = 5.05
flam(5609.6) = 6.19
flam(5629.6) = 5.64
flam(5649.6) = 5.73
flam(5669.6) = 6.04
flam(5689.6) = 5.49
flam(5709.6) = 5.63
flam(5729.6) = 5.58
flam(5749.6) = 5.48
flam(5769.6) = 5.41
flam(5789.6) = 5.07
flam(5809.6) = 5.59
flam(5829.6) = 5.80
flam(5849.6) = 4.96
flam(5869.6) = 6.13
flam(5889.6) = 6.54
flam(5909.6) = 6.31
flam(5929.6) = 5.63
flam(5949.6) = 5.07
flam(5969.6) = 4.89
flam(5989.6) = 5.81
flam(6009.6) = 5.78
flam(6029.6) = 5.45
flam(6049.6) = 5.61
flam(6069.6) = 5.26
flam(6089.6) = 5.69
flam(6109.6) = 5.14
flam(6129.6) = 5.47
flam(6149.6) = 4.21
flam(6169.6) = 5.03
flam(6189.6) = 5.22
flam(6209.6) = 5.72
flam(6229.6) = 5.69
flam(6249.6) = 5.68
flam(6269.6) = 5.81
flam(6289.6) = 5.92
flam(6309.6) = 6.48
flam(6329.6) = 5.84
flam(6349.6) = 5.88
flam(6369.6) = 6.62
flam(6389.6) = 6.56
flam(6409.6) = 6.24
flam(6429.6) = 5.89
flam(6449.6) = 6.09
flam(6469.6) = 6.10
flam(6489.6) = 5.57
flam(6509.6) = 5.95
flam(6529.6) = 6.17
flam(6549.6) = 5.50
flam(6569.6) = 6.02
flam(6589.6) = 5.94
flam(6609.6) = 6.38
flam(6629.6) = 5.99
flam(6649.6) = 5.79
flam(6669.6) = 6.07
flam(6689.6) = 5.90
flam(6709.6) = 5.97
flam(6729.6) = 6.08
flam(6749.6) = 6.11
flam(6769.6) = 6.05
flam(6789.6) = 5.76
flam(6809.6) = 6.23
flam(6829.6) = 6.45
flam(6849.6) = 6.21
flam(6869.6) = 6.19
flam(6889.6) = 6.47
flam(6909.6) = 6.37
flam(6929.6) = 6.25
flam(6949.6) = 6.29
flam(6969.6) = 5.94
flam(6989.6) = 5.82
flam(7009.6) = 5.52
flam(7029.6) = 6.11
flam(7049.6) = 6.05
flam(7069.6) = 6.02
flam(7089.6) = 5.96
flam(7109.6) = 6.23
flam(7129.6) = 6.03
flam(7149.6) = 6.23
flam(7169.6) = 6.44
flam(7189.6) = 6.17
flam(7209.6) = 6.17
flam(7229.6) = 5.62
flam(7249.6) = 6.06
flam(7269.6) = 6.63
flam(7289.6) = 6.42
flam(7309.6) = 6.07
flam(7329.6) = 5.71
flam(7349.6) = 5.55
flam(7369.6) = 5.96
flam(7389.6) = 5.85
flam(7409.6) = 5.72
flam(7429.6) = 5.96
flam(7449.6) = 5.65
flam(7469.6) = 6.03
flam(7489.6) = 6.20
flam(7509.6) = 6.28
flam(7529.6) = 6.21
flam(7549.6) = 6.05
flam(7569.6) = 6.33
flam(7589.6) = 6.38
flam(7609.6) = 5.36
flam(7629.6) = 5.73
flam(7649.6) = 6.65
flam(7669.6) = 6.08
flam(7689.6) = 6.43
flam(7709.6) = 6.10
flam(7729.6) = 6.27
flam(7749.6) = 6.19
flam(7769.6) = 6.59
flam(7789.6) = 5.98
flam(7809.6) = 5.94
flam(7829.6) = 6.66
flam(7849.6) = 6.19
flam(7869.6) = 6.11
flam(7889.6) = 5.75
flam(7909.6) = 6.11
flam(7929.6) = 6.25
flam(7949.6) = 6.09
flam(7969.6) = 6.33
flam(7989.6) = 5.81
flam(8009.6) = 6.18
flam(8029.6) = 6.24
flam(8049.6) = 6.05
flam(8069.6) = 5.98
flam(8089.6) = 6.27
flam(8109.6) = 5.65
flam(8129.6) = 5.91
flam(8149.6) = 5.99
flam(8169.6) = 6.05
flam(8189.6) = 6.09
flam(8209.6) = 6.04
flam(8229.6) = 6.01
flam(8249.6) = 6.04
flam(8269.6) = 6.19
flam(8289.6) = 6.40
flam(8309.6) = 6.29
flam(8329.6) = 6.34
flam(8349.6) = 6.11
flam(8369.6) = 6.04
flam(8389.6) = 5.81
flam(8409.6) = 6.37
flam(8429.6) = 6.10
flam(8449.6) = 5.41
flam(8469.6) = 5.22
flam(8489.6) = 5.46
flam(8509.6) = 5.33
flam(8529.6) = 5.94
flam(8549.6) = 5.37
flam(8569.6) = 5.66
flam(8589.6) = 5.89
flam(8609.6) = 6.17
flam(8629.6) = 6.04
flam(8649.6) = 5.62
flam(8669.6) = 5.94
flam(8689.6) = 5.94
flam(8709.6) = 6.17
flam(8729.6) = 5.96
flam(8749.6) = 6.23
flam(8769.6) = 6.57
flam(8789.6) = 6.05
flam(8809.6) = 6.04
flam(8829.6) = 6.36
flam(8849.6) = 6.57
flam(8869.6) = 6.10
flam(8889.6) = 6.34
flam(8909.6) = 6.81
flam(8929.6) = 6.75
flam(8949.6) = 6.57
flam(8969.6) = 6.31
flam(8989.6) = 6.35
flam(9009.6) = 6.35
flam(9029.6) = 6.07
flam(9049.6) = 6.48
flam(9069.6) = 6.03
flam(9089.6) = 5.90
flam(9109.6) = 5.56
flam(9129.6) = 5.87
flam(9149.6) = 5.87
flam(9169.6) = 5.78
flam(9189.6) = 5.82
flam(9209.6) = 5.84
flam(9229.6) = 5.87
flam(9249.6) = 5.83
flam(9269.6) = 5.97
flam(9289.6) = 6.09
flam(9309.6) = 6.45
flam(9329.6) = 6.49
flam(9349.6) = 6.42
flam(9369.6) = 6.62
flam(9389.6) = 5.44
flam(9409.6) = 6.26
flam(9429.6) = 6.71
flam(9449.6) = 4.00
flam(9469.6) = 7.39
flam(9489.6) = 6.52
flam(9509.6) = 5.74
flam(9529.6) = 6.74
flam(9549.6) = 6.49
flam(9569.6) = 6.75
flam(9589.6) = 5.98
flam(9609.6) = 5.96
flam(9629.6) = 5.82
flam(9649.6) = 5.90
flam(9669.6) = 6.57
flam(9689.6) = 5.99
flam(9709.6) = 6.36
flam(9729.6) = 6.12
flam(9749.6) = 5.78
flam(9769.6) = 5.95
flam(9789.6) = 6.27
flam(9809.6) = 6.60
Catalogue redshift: 0.19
